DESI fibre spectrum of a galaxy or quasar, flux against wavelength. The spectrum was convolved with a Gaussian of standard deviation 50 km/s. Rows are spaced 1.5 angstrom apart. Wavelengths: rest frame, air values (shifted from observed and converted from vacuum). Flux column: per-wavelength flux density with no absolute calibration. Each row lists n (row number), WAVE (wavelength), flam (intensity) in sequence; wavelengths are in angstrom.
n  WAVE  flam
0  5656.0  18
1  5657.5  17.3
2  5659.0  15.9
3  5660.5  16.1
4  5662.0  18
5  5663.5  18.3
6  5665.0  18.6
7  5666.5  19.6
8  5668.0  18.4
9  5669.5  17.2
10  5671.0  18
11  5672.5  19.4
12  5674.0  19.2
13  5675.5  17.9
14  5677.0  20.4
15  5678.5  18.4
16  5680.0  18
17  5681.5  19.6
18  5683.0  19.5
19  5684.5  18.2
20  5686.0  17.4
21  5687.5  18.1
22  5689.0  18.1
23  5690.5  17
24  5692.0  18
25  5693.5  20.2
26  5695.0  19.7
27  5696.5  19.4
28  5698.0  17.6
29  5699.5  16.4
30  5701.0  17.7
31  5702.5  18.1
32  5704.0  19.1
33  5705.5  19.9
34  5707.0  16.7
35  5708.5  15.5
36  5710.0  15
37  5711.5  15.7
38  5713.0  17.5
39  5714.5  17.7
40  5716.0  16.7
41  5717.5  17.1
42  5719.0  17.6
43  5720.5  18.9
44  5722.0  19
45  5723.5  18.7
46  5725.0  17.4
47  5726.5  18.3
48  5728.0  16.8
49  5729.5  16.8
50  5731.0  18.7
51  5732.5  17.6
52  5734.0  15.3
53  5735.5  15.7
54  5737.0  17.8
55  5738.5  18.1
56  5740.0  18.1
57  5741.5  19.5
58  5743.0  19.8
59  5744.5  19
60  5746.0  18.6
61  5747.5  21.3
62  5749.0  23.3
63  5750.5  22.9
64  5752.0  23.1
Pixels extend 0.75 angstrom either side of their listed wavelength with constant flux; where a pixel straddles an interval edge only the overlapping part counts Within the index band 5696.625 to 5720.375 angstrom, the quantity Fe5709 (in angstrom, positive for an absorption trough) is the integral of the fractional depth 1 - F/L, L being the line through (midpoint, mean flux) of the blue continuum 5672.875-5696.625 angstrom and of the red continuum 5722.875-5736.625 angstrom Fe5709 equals 0.8 angstrom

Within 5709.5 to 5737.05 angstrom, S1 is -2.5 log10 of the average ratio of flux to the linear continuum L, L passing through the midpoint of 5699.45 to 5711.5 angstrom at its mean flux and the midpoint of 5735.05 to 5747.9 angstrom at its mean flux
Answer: 0.04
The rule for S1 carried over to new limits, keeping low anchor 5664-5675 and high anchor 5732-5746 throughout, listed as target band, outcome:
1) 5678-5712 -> 0.02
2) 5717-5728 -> 0.00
